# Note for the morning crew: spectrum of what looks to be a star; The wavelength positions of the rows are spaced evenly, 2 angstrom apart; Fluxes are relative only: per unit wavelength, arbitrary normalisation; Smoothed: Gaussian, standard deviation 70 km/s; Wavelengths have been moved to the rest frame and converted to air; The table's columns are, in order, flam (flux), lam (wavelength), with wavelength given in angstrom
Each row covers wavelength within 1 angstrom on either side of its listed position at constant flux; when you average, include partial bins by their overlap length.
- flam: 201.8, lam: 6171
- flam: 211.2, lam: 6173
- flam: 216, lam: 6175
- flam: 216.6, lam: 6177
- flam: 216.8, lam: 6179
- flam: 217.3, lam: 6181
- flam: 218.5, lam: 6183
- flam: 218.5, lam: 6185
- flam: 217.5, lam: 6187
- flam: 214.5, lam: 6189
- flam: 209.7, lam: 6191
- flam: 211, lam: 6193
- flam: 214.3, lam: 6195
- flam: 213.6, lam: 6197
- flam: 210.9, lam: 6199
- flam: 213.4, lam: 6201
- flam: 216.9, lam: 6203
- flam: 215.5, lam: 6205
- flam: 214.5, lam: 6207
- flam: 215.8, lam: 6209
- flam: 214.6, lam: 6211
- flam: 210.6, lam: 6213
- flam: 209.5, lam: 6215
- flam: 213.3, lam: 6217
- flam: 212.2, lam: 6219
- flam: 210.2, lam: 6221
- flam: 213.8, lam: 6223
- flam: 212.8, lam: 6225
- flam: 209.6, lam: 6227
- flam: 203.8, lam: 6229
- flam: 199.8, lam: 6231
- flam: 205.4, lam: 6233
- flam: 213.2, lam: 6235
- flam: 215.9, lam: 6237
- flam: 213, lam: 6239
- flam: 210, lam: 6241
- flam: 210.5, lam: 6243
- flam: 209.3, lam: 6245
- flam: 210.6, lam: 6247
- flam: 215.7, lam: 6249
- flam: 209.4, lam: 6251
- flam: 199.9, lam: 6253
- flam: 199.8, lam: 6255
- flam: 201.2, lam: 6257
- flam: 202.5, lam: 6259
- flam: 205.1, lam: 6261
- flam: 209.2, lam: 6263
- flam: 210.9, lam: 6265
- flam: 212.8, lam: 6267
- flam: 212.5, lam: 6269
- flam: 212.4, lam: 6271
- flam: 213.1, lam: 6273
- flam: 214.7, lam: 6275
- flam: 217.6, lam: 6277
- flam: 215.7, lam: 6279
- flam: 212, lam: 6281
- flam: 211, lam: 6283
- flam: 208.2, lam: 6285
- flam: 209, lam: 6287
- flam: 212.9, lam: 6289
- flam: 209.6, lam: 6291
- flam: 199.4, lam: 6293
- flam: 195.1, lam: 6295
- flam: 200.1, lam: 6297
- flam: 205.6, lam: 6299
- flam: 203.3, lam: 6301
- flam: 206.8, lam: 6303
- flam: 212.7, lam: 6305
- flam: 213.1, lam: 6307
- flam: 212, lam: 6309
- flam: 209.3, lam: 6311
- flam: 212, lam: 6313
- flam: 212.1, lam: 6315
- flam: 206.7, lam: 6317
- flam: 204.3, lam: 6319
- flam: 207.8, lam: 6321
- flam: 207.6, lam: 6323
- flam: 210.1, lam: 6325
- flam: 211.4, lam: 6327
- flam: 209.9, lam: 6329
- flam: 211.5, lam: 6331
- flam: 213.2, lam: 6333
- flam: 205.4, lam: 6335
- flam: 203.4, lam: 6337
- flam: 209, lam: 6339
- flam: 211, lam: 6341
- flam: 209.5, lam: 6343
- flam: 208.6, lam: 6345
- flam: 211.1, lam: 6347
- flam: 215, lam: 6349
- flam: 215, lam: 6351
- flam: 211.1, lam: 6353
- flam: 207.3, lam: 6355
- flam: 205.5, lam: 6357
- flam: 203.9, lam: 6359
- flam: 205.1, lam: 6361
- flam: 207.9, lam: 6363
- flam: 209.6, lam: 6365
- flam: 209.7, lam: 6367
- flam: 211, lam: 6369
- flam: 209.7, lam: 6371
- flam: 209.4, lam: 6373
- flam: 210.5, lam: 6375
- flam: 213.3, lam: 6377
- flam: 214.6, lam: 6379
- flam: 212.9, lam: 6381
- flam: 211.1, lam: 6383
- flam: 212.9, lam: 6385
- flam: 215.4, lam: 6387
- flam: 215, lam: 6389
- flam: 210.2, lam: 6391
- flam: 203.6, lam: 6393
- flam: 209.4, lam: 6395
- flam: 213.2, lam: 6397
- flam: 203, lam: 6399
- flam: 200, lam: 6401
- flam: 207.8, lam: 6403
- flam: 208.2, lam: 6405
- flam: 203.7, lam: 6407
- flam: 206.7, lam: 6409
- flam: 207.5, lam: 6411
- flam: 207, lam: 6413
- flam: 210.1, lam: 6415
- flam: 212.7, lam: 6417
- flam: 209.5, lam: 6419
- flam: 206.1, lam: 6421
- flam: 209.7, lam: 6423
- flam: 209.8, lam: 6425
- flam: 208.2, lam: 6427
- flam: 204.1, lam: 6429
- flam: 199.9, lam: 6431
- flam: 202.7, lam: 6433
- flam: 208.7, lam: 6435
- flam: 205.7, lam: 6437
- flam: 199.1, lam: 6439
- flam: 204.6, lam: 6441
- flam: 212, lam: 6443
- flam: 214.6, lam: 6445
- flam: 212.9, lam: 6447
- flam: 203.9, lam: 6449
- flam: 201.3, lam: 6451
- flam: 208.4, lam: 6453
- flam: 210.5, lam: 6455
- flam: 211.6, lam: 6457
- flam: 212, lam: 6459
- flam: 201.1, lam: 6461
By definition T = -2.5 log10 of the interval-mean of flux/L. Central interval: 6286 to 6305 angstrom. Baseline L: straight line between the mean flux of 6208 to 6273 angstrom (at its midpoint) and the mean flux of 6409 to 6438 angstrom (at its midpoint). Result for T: 0.02 mag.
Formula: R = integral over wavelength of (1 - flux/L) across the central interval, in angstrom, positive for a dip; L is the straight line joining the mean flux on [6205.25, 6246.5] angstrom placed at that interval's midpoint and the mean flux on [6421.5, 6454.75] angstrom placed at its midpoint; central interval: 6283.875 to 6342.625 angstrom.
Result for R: 0.3 angstrom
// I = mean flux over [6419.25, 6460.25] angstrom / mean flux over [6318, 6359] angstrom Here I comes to 0.99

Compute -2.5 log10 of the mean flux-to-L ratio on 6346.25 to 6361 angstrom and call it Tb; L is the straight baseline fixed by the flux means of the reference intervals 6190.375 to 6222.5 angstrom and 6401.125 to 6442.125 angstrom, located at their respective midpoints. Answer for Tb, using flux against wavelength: -0.01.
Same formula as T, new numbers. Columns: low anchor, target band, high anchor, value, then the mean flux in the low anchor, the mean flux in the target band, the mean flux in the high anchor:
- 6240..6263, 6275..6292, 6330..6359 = -0.02 mag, 207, 212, 210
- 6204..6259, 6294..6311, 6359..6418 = 0.02 mag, 210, 206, 209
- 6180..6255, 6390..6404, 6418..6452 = 0.00 mag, 212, 207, 207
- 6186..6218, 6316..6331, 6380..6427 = 0.01 mag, 213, 208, 209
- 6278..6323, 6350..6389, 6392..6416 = -0.02 mag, 208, 210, 207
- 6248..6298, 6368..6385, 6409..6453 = -0.02 mag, 208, 212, 207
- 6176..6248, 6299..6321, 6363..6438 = 0.01 mag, 213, 209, 209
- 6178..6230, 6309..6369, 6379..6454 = 0.00 mag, 213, 209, 208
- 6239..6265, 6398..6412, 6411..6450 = 0.01 mag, 207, 205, 207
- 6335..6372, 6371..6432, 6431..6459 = 0.00 mag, 209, 209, 207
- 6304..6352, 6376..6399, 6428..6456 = -0.02 mag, 210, 212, 206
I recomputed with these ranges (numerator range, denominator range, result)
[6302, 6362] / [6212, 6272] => 1.00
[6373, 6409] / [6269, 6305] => 1.00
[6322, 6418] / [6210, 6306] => 1.00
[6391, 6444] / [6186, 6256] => 0.98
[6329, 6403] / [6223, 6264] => 1.01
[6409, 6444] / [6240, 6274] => 0.99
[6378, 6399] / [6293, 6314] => 1.02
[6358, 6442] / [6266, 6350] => 0.99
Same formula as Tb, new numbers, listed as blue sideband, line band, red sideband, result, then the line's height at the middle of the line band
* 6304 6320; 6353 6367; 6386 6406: 0.01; 209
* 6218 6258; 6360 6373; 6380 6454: 0.00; 208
